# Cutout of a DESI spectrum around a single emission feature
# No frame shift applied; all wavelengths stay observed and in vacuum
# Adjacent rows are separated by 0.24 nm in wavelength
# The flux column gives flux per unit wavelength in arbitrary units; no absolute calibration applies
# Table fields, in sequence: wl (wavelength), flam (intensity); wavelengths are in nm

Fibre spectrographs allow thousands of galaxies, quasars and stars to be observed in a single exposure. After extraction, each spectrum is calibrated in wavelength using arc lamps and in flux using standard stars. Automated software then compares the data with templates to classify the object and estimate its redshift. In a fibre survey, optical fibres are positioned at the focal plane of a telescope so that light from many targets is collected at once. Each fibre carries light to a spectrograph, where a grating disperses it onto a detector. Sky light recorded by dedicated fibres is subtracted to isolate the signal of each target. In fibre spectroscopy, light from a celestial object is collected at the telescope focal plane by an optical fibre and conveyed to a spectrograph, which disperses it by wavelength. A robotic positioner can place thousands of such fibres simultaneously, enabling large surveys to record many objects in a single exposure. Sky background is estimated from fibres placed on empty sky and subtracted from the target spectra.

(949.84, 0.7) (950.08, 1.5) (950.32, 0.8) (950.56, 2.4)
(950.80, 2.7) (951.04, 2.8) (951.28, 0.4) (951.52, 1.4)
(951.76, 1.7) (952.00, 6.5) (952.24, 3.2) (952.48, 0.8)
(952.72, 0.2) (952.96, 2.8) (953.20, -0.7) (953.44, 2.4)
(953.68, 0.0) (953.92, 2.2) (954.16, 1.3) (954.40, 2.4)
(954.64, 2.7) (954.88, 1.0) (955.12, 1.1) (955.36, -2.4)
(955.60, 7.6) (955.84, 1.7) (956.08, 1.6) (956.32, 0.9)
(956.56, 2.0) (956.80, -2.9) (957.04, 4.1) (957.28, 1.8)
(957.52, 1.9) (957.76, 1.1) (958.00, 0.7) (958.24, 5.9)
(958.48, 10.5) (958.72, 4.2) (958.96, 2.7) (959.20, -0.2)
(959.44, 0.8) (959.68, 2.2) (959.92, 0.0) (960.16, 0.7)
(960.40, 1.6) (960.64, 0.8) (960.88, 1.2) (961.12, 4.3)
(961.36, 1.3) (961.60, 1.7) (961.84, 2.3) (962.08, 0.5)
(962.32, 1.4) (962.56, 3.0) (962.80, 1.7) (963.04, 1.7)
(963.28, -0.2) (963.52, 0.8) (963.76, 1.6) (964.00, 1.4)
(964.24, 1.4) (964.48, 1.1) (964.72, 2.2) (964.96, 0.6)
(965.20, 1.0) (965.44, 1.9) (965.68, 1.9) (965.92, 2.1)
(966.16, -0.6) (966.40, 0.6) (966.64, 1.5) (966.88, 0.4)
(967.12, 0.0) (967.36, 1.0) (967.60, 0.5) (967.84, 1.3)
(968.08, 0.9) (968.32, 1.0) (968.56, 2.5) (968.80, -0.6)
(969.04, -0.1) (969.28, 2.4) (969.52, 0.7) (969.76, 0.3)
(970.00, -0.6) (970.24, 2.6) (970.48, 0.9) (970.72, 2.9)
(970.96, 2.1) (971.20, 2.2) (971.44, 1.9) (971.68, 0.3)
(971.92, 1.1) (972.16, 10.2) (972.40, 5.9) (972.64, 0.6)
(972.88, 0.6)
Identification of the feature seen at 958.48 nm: Hbeta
